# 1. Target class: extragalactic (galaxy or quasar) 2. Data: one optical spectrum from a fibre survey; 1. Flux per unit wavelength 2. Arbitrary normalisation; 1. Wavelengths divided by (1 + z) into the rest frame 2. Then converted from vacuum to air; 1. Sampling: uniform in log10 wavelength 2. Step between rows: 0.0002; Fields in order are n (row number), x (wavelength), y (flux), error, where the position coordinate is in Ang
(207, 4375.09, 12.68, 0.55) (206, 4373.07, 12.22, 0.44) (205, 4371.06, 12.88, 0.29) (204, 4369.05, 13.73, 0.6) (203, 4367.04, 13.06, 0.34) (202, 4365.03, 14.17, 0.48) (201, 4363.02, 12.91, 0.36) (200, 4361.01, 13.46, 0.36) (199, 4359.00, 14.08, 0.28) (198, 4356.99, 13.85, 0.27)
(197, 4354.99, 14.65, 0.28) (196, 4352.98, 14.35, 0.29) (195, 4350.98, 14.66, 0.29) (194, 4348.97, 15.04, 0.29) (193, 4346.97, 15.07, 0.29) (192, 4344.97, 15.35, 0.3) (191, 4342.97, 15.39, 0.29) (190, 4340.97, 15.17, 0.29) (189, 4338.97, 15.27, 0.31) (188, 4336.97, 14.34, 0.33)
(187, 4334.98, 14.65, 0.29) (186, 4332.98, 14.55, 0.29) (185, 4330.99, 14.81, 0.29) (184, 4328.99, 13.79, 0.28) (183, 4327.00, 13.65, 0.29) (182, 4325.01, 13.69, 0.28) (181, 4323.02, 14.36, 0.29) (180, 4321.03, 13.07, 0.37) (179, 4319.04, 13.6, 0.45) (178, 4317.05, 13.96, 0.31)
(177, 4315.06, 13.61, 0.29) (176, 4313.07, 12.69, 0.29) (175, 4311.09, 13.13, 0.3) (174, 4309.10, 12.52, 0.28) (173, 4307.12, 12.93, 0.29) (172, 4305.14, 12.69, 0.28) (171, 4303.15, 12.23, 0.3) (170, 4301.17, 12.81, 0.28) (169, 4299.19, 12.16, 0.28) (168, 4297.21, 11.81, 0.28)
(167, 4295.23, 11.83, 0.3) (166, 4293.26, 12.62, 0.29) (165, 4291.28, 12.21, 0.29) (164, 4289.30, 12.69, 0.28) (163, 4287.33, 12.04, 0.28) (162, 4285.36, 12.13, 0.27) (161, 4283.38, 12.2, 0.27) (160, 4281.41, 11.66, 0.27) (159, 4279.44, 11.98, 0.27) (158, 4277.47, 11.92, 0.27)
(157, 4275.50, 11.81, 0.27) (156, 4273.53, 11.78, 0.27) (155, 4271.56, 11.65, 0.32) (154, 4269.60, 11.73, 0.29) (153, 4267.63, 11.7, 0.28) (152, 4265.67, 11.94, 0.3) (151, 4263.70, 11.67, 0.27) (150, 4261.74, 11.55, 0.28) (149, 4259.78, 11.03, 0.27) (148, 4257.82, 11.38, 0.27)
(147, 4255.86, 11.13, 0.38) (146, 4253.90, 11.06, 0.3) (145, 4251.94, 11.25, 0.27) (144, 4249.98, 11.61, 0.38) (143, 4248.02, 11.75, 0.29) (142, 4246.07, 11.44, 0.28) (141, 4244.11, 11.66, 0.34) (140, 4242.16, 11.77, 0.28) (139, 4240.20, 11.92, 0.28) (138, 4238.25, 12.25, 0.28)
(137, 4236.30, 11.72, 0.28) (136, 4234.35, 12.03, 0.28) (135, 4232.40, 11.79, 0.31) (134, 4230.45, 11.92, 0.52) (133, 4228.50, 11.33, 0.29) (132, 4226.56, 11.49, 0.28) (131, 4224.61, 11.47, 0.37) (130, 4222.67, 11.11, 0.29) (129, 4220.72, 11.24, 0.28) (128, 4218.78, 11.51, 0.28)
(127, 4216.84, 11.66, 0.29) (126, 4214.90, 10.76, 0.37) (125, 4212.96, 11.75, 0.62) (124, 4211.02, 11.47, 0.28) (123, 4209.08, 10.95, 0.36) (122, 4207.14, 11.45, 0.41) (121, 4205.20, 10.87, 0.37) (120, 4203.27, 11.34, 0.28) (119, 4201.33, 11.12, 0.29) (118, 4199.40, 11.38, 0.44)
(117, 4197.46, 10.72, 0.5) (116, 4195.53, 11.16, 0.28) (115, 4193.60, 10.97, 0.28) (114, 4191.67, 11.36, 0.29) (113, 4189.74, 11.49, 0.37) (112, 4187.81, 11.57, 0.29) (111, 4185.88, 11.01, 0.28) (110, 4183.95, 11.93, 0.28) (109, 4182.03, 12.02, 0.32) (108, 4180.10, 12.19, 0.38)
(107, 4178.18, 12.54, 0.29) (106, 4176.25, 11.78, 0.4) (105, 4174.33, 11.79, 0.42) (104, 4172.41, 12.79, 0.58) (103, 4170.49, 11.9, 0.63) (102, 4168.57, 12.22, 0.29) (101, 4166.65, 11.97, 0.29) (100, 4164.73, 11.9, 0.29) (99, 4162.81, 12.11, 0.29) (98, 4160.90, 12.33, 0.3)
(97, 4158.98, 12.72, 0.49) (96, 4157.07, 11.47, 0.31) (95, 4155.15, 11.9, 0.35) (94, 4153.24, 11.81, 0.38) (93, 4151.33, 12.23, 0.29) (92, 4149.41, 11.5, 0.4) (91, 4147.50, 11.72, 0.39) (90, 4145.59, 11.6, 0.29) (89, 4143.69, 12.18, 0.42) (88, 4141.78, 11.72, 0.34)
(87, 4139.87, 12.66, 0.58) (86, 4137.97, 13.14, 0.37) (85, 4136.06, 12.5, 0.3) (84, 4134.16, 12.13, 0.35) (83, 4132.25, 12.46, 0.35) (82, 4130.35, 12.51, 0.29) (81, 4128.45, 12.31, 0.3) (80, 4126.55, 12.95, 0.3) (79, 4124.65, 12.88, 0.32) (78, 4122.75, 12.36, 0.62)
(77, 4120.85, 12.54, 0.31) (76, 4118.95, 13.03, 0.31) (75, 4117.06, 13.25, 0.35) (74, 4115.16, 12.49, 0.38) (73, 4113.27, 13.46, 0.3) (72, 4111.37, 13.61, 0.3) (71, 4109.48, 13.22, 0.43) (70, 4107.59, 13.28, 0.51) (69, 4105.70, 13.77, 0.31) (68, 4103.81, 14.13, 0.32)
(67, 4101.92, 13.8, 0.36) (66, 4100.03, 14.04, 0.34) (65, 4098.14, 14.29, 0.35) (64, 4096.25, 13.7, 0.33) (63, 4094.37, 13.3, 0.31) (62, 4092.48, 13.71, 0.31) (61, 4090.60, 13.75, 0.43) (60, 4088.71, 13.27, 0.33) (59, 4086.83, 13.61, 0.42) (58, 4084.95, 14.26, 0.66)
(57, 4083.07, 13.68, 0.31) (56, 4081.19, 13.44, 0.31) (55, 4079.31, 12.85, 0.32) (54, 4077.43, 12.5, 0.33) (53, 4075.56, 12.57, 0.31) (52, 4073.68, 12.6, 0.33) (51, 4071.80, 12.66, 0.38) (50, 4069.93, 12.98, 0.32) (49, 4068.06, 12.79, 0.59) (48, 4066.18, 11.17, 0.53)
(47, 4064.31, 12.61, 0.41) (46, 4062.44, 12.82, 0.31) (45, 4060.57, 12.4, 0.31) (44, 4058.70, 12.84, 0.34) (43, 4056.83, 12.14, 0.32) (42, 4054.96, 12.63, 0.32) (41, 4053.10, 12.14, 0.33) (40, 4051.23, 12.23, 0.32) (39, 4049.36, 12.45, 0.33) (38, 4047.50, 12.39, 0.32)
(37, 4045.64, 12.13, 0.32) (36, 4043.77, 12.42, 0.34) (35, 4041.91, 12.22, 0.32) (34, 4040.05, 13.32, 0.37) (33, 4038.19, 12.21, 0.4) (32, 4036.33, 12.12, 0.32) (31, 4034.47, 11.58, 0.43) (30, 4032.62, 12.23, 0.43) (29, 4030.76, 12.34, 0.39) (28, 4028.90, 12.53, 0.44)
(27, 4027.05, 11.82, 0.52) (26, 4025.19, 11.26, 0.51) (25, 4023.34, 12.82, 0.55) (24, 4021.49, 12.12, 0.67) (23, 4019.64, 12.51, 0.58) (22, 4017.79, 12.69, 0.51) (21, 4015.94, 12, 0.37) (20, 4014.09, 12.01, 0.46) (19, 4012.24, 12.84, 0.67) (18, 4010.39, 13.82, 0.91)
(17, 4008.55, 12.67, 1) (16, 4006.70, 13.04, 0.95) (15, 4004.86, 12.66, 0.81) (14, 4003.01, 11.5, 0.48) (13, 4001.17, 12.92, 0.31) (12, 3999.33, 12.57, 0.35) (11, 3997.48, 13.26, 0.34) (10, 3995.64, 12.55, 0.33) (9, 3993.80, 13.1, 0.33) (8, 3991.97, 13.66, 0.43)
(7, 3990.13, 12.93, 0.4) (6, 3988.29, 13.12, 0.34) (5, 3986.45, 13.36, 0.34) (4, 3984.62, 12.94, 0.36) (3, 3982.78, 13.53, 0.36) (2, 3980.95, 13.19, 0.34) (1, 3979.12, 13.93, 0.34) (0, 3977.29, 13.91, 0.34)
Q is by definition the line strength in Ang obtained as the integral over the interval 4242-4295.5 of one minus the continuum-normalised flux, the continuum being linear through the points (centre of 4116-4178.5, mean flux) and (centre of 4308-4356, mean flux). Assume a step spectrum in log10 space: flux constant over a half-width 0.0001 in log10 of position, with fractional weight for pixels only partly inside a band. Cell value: 7.1 Ang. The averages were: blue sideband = 12.3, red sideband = 14.2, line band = 11.8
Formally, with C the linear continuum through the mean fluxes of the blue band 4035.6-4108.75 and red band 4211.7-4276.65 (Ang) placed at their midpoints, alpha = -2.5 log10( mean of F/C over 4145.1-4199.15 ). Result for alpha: 0.032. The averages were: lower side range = 13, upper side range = 11.6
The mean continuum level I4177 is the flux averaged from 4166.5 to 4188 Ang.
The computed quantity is 12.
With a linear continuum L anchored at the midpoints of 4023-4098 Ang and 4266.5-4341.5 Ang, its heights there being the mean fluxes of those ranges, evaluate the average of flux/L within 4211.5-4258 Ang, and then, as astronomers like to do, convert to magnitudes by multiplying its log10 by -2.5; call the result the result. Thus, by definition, 0.117 mag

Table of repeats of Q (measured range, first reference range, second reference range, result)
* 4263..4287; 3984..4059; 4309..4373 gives 3.3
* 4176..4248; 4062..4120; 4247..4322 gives 6.0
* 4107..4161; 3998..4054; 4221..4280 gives -2.0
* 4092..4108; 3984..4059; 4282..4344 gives -1.3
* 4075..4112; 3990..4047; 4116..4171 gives -3.5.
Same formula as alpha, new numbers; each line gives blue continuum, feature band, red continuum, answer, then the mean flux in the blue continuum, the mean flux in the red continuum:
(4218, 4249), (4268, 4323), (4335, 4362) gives 0.070 mag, 11.7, 14.7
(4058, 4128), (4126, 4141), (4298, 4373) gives 0.059 mag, 13.1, 13.8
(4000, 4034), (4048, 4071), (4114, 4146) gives 0.003 mag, 12.4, 12.5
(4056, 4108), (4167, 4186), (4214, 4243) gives 0.009 mag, 13.2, 11.6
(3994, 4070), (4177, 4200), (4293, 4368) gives 0.141 mag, 12.4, 13.8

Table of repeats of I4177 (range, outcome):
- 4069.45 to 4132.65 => 13.2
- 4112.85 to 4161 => 12.4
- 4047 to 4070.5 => 12.4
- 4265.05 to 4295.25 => 12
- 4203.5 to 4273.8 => 11.5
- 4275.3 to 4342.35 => 13.1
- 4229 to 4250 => 11.8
